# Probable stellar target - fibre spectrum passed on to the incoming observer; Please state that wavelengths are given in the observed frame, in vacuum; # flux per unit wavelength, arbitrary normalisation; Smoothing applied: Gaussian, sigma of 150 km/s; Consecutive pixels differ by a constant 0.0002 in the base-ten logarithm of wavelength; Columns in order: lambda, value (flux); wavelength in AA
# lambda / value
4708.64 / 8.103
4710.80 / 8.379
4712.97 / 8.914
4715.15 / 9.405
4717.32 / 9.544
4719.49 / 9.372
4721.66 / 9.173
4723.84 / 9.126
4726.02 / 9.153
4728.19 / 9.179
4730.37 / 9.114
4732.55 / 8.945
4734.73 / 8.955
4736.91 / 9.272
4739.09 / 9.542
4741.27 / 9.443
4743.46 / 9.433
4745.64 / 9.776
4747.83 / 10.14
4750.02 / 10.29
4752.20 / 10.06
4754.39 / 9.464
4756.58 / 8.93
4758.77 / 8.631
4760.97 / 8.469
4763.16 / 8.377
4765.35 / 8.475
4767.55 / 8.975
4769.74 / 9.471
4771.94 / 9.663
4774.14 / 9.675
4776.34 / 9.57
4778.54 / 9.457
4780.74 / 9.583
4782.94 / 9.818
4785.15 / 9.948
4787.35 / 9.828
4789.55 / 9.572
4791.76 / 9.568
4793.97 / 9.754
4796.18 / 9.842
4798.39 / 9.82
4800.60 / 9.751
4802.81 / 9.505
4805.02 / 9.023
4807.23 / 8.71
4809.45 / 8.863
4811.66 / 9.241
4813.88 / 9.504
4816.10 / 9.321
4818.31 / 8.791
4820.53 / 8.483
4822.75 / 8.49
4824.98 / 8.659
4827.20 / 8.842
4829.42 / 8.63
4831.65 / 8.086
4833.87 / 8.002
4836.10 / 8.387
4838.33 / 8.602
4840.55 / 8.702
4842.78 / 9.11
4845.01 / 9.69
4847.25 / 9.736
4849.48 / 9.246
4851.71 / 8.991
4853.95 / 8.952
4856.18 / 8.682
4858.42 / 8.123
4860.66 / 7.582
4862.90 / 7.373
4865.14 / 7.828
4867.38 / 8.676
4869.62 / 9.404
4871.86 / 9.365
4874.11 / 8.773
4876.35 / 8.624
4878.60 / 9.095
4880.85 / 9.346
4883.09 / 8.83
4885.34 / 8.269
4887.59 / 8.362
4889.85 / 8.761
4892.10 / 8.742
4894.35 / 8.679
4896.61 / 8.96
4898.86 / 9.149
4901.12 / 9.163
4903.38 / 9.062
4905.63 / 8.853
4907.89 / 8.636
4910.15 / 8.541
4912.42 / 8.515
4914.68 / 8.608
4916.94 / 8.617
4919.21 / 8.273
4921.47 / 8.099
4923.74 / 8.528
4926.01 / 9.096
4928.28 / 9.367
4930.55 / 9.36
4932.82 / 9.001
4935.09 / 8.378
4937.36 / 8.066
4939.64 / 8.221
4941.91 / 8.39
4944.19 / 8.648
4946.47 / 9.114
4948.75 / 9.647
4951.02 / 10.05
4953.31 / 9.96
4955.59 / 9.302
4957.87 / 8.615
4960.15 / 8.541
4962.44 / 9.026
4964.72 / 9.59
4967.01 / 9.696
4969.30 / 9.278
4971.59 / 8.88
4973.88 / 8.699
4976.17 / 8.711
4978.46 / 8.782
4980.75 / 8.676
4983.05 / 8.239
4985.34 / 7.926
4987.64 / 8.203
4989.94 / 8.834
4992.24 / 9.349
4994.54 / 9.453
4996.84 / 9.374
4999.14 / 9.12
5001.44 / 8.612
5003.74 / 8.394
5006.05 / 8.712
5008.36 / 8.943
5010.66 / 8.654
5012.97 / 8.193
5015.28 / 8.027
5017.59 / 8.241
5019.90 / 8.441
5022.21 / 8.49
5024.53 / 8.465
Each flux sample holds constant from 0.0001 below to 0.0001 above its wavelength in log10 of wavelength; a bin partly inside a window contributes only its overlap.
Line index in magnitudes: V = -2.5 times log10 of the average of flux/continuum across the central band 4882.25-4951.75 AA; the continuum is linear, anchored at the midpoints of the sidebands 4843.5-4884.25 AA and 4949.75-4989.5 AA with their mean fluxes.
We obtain 0.01 mag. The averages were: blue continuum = 8.8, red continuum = 8.95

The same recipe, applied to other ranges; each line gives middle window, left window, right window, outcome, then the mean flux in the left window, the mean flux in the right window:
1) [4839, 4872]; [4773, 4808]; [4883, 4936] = 0.047 mag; 9.6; 8.74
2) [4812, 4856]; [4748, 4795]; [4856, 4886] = 0.003 mag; 9.42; 8.57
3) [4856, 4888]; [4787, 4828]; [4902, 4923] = 0.034 mag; 9.23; 8.58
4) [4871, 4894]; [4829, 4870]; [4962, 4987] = -0.017 mag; 8.61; 8.85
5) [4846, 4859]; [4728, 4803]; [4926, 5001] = 0.028 mag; 9.44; 8.95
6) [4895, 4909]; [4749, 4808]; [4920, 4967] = 0.014 mag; 9.42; 8.96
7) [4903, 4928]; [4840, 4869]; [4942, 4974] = 0.044 mag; 8.68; 9.21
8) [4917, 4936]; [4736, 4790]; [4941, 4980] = 0.050 mag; 9.43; 9.11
